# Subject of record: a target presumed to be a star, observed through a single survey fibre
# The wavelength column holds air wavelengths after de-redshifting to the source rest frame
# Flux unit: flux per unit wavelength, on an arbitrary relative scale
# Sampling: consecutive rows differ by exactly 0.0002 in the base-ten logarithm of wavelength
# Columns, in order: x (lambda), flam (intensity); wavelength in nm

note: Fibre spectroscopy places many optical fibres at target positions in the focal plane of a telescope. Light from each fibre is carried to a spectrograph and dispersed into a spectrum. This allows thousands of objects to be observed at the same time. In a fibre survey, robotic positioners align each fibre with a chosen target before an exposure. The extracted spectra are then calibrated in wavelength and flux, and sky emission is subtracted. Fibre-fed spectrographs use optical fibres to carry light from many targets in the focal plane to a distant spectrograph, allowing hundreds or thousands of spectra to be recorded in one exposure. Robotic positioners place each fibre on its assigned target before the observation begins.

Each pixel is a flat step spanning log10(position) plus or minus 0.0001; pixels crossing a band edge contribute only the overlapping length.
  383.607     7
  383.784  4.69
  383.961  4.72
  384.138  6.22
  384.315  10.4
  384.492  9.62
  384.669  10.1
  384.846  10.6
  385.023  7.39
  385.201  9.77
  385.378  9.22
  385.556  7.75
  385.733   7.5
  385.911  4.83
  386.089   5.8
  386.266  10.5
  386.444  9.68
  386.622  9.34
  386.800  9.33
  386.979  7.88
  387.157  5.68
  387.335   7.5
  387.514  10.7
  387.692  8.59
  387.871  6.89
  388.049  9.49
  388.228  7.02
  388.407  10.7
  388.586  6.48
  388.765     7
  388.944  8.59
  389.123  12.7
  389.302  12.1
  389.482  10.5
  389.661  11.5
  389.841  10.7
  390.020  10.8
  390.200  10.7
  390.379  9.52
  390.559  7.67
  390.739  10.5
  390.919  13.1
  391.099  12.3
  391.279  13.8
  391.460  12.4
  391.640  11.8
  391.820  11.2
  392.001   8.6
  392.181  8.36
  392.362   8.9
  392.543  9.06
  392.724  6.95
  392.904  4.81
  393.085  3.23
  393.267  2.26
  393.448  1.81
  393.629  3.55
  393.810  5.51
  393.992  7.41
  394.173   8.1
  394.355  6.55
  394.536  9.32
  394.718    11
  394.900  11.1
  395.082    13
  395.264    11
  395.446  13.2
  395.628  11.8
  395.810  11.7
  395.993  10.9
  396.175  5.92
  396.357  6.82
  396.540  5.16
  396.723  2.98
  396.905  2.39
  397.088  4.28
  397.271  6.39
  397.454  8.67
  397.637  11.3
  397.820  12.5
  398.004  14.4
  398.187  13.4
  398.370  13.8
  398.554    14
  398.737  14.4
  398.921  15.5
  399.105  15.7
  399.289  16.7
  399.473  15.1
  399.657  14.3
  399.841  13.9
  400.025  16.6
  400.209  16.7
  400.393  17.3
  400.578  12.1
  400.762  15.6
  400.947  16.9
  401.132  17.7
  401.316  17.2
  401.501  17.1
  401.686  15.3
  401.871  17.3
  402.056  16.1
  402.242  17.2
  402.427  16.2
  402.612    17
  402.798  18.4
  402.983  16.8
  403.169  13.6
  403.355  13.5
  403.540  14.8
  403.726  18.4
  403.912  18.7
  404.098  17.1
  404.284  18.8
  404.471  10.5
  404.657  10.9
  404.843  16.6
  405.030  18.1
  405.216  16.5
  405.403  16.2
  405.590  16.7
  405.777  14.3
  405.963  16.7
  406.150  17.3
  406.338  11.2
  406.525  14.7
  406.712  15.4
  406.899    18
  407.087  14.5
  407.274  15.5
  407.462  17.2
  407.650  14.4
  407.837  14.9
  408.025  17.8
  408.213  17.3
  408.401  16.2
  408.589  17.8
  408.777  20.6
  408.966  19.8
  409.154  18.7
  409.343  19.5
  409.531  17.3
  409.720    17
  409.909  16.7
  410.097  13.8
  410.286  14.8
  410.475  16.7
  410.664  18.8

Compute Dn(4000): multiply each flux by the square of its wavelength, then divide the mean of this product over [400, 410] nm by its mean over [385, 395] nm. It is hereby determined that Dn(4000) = 2.04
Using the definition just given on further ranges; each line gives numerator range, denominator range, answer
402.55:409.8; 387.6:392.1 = 1.74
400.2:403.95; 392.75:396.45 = 2.13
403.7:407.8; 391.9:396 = 2.05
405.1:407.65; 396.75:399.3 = 1.44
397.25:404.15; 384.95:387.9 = 2.02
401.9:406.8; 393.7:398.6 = 1.78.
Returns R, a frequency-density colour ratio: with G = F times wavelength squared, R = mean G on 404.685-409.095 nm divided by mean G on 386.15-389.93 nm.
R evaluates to 1.96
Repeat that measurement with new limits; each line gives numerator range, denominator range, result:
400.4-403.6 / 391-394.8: 2.12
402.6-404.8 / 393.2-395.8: 1.94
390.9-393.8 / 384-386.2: 1.02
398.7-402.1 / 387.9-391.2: 1.67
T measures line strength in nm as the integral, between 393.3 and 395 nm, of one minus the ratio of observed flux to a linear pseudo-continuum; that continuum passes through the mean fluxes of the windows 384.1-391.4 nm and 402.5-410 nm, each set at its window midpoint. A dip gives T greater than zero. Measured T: 0.69 nm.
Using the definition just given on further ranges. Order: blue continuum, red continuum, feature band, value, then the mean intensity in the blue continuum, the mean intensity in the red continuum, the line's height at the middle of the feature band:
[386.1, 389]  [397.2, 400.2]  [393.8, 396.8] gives 0.75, 8.39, 13.7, 12.1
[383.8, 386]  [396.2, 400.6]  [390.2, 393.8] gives 0.55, 8.06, 11.8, 10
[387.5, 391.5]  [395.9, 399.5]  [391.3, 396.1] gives 0.76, 10.1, 10.4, 10.3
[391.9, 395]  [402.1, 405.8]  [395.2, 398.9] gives 0.07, 6.89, 16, 10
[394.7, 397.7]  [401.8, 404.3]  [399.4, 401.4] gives -0.33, 8.6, 16.6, 13.5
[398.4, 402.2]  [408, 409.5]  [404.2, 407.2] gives 0.36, 15.8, 18.4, 17.5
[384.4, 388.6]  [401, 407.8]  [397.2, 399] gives 0.12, 8.47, 16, 13.3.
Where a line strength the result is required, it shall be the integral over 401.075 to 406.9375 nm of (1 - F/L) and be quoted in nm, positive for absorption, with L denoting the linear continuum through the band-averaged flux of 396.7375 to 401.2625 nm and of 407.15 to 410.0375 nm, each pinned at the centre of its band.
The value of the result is -0.29 nm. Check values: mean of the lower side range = 13.2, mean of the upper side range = 17.3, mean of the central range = 16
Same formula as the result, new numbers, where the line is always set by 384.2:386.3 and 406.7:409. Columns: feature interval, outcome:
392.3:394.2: 0.99 nm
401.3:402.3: -0.14 nm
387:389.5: 0.23 nm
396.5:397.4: 0.59 nm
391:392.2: -0.06 nm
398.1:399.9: -0.14 nm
